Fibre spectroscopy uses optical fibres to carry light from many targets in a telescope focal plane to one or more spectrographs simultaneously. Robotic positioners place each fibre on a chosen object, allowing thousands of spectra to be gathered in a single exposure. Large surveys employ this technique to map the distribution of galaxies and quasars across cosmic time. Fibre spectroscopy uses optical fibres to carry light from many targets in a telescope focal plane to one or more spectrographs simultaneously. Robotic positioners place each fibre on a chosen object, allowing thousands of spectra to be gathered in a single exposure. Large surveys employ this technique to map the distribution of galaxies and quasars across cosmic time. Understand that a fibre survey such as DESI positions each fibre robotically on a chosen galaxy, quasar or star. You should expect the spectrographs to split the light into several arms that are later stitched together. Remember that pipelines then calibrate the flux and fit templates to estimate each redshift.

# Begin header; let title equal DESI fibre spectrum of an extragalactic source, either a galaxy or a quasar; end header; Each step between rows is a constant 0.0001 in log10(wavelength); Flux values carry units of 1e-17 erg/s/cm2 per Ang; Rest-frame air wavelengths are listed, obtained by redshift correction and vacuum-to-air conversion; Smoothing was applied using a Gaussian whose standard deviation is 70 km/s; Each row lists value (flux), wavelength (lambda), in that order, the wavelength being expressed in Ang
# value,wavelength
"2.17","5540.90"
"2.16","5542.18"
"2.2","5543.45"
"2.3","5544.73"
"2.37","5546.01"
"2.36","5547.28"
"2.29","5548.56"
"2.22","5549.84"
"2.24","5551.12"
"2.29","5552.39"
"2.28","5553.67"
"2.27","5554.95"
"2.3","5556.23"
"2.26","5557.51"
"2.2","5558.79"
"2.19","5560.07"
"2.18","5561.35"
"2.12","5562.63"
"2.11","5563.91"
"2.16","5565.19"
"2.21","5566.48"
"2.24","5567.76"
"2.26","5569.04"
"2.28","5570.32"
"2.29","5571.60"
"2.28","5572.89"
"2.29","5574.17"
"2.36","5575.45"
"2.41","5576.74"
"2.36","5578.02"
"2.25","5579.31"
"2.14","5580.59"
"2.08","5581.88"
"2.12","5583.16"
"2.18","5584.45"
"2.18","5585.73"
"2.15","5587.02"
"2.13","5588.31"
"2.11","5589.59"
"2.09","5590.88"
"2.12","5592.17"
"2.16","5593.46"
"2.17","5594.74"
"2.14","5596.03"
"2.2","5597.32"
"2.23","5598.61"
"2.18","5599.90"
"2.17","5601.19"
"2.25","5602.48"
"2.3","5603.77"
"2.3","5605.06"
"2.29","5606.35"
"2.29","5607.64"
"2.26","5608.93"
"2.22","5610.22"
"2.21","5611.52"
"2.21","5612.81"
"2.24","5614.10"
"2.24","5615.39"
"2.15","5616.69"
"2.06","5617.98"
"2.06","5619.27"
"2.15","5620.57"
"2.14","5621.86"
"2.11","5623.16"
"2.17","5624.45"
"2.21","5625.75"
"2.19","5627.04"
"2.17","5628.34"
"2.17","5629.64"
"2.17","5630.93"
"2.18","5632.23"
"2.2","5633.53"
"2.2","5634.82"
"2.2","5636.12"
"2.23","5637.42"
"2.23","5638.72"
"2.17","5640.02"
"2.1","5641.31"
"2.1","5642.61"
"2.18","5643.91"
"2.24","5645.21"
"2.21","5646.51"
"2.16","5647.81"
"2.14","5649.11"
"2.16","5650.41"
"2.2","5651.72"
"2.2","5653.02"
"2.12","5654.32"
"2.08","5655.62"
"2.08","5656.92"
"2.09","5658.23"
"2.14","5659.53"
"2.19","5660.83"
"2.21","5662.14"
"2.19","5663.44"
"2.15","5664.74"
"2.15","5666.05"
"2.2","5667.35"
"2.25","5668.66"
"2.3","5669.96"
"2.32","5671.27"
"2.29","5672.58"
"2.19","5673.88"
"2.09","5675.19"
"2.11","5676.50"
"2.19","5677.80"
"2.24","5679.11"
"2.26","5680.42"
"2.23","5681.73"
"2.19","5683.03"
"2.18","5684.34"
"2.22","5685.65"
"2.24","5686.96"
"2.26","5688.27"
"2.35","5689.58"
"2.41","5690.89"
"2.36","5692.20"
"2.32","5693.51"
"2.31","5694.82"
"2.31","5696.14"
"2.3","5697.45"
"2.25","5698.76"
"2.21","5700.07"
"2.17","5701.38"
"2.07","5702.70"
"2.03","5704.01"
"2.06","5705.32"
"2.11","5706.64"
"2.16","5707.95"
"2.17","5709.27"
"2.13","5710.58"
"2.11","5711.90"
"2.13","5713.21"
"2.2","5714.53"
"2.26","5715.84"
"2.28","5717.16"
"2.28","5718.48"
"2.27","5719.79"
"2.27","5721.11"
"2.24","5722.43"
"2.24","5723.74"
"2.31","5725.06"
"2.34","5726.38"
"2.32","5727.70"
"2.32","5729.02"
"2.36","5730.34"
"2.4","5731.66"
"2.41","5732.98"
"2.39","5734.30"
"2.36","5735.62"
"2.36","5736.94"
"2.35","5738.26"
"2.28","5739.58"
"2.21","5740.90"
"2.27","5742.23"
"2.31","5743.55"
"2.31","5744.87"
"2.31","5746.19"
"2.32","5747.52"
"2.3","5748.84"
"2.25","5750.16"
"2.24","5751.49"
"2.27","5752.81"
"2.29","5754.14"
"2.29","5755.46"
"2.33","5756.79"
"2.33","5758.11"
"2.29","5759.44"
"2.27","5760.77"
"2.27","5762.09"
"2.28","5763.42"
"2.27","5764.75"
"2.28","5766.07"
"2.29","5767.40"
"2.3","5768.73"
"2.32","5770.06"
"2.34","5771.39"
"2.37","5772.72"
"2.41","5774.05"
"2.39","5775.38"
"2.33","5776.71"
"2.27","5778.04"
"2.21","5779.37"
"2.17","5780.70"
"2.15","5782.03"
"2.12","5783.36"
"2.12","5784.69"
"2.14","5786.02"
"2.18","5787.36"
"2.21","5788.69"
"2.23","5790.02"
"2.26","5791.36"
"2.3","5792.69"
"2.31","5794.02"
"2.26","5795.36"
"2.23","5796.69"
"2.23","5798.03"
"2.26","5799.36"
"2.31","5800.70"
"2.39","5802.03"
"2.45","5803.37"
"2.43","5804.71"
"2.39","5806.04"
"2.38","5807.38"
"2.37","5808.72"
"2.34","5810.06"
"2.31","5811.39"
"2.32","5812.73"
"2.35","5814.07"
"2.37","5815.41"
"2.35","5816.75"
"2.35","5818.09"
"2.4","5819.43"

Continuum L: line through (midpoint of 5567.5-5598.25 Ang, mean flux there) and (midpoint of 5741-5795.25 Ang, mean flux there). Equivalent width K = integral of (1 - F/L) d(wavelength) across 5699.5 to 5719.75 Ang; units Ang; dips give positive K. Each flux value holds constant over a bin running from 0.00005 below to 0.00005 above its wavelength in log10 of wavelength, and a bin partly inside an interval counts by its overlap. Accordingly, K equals 0.8 Ang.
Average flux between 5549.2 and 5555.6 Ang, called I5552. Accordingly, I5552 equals 2.26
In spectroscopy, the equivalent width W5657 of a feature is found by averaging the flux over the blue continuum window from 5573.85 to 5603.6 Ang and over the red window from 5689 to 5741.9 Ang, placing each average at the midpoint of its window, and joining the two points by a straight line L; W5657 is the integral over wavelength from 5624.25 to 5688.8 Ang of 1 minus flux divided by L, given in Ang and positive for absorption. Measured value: 1.2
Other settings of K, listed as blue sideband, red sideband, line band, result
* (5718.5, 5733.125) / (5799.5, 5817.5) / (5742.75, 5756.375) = 0.2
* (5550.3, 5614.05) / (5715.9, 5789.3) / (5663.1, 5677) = 0.3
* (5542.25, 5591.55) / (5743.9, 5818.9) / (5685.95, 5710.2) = 0.5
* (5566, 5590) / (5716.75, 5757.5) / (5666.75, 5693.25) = 0.4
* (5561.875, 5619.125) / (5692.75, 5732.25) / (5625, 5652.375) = 0.4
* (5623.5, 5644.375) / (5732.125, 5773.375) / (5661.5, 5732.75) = 0.4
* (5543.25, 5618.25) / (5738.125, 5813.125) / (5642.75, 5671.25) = 0.9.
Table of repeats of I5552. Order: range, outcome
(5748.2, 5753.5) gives 2.26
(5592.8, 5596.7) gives 2.16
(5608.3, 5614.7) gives 2.23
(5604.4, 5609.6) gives 2.29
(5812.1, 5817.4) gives 2.35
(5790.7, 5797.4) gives 2.27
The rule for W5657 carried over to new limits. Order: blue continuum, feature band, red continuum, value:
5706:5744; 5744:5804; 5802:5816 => 1.3 Ang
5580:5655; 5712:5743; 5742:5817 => -0.5 Ang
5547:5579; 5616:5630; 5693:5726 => 0.6 Ang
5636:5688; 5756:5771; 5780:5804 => -0.4 Ang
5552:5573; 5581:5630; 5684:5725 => 1.1 Ang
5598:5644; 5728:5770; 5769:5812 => -0.8 Ang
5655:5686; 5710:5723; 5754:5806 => 0.1 Ang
